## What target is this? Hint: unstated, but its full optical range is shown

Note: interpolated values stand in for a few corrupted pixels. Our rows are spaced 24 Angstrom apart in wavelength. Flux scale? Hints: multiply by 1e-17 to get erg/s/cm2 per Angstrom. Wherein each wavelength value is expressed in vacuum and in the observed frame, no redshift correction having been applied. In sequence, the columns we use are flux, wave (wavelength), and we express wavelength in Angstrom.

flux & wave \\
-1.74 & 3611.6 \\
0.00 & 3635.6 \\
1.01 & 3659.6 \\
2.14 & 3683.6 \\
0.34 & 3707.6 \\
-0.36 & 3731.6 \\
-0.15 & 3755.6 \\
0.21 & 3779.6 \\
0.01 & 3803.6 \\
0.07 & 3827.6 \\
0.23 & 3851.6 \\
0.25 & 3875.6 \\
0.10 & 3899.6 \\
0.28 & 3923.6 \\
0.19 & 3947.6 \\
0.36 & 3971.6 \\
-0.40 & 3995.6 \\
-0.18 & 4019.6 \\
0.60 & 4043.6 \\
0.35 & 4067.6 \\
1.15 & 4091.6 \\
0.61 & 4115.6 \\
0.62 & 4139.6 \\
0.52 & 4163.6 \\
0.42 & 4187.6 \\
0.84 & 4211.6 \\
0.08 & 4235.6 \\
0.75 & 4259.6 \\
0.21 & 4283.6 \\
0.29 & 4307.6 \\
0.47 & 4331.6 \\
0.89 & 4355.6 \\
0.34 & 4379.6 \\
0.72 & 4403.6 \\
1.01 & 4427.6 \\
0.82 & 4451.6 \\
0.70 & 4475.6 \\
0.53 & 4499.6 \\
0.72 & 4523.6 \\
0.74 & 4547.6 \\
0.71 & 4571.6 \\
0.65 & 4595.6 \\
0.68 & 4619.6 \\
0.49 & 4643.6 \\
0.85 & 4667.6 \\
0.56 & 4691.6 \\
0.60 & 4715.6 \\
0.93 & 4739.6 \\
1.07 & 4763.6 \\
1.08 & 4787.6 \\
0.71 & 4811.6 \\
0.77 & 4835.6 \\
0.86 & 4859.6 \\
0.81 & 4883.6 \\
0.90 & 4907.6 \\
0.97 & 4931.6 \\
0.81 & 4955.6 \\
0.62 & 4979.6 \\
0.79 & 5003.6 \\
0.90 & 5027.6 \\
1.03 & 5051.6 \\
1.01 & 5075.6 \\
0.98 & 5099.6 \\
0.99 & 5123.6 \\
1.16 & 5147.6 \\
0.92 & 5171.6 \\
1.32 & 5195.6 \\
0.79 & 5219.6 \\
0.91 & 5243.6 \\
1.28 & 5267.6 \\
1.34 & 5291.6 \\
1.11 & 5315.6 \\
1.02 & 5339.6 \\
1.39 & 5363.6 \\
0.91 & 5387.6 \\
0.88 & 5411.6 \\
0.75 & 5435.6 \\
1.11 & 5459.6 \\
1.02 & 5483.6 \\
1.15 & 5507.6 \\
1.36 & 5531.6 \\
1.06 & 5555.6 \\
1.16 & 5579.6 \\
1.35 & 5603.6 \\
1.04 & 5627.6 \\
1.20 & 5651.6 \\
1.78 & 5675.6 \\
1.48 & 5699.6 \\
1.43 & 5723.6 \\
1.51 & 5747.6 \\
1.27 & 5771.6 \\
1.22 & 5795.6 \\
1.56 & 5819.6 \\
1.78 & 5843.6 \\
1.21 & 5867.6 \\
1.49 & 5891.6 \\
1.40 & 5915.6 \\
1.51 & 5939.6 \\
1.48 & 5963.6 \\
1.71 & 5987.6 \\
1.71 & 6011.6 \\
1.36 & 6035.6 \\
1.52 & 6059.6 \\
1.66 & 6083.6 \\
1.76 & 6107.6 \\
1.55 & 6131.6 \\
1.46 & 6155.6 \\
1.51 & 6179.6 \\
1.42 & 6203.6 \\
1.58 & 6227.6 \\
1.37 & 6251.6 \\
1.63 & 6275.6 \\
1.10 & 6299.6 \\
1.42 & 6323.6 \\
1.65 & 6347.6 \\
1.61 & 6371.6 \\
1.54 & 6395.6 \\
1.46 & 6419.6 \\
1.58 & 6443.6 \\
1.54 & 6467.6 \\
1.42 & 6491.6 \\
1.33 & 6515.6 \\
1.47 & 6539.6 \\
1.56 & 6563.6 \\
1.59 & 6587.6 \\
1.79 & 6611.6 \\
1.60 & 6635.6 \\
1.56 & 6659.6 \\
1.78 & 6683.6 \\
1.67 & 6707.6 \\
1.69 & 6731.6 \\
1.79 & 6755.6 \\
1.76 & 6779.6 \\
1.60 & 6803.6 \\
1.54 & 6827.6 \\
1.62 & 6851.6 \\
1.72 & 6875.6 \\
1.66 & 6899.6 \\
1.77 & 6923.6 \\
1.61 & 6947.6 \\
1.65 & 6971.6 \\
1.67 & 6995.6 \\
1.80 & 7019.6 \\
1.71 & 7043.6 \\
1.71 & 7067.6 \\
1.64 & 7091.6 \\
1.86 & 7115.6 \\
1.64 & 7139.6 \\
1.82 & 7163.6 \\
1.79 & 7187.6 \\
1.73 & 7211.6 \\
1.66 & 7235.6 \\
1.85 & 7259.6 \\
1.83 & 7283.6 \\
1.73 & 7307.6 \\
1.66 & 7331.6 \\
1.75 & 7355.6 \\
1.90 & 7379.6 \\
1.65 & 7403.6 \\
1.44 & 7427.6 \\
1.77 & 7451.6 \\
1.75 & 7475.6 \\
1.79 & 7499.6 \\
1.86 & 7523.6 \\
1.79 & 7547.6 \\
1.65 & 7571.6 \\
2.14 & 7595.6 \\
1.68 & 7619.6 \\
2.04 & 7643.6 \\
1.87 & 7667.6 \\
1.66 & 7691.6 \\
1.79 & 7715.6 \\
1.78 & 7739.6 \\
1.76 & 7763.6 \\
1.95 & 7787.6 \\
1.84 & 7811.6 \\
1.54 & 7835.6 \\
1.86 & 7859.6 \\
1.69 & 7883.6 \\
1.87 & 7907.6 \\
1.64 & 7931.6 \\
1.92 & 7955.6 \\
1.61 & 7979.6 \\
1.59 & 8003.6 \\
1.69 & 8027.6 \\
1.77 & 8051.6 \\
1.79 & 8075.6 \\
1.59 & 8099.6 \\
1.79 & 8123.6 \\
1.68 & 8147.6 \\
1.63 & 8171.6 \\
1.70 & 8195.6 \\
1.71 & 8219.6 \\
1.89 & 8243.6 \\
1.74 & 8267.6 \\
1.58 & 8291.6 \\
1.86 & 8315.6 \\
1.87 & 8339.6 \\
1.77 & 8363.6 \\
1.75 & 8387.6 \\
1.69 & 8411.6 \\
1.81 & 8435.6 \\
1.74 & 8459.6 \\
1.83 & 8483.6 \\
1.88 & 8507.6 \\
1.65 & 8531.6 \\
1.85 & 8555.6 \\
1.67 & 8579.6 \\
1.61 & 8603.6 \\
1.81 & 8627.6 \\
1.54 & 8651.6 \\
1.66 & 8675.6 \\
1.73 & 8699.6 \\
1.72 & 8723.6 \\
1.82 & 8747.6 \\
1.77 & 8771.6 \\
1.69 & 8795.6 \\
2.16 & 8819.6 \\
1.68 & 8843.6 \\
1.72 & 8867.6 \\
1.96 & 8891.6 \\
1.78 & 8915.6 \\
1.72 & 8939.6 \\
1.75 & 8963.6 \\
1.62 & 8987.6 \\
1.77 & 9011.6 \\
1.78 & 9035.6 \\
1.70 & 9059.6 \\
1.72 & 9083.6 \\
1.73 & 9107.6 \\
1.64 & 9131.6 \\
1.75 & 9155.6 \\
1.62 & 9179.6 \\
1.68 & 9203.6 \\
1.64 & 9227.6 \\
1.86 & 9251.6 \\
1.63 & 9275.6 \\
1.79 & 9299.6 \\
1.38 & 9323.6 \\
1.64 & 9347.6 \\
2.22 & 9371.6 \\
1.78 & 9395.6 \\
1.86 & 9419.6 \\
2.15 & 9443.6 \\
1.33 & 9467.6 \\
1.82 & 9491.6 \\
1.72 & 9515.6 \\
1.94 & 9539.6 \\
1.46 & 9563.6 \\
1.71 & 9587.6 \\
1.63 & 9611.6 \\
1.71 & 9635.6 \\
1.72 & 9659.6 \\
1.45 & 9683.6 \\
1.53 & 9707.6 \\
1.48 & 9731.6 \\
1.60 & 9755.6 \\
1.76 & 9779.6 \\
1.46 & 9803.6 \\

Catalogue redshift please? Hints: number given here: 0.261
